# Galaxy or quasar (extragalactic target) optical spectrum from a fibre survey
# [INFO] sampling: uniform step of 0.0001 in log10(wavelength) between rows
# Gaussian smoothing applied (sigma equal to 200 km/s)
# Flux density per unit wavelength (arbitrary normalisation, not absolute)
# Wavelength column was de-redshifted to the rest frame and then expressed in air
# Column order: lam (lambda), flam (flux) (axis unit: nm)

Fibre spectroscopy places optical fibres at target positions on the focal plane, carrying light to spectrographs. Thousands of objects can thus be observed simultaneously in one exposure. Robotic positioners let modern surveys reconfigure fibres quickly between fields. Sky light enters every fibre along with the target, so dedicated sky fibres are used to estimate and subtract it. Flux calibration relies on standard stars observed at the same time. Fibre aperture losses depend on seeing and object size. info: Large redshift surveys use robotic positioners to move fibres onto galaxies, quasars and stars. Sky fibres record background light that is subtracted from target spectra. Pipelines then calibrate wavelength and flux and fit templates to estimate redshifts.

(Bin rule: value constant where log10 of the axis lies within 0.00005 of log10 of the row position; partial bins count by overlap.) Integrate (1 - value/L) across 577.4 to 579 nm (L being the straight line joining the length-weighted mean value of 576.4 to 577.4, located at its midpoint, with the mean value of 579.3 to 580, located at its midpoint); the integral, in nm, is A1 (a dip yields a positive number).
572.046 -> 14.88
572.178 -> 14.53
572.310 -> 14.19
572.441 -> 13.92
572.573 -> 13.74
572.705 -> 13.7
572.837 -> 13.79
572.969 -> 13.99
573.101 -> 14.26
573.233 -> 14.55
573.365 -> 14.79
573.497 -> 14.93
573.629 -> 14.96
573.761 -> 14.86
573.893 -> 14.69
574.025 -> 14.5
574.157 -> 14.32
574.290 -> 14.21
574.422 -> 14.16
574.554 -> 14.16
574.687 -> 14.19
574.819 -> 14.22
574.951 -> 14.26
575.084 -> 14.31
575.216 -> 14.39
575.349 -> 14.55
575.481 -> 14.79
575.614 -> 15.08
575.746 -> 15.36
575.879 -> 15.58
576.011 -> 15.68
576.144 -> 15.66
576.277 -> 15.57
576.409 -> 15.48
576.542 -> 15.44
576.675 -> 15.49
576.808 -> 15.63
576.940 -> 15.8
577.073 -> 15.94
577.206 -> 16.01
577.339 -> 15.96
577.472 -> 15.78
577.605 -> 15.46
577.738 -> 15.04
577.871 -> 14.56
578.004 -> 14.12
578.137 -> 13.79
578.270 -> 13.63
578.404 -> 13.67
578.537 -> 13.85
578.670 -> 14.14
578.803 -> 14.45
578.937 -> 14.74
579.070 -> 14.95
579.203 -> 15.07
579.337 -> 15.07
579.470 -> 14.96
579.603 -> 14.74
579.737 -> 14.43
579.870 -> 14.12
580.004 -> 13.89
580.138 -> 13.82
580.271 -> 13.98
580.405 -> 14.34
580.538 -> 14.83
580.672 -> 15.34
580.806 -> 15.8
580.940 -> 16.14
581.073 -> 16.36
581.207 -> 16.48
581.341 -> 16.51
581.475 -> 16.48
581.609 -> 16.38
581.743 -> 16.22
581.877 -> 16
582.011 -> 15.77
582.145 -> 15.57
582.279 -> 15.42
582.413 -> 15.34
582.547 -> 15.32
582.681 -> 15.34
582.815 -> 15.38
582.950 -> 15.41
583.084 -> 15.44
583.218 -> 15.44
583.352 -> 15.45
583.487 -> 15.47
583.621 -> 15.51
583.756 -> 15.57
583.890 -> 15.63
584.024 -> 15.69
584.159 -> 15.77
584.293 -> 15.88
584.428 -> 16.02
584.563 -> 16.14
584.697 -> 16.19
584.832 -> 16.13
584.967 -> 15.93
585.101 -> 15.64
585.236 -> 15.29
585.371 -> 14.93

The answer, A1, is 0.08 nm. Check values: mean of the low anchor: 15.7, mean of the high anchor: 14.6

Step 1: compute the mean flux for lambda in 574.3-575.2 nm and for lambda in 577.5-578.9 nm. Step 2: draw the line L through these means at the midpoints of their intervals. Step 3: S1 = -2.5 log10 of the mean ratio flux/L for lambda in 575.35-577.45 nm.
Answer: -0.09 mag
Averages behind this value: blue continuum 14.2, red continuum 14.3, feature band 15.5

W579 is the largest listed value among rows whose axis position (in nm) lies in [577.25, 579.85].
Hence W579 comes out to 15.96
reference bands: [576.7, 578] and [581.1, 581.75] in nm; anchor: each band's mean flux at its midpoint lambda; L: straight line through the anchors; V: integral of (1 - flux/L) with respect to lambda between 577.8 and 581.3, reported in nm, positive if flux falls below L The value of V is 0.29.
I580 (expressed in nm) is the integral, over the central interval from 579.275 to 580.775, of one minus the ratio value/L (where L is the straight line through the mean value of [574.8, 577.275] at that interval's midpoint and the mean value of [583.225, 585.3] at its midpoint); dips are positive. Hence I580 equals 0.09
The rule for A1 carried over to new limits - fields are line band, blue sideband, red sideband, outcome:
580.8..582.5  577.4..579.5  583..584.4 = -0.094 nm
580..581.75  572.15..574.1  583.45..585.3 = -0.018 nm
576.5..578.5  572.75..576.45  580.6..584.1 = 0.001 nm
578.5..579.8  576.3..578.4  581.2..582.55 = 0.069 nm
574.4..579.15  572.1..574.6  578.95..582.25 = -0.034 nm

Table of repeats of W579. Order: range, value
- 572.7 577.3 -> 16.01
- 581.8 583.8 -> 16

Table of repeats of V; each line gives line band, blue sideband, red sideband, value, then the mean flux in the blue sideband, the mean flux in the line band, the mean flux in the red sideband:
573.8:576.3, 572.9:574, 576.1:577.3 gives 0.07 nm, 14.6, 14.7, 15.7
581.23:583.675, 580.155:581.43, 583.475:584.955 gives -0.01 nm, 15.5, 15.7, 15.8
